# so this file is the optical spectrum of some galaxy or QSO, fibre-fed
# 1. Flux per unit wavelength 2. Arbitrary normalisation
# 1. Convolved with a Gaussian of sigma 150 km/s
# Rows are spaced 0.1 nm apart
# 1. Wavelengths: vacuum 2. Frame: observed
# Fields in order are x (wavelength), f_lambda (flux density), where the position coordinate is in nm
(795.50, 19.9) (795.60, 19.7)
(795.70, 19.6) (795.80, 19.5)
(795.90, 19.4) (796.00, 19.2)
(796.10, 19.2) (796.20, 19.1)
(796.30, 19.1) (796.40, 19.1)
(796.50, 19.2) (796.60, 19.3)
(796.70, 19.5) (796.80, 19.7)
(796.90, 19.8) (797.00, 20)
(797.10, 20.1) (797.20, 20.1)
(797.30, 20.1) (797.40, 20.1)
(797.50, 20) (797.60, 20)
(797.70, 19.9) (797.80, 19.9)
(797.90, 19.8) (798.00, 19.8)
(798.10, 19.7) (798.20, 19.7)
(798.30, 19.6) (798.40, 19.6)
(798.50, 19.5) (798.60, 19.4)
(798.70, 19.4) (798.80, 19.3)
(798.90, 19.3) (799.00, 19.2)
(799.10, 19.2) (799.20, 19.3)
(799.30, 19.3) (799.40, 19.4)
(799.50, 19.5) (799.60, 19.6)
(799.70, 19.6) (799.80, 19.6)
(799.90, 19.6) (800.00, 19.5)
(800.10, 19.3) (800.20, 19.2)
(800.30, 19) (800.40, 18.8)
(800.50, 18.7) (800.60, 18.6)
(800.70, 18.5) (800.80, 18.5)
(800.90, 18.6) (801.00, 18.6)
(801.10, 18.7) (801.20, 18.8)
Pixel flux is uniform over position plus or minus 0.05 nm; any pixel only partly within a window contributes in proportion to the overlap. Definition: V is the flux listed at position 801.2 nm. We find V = 18.8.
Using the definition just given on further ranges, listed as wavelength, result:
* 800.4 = 18.8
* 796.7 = 19.5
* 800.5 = 18.7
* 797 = 20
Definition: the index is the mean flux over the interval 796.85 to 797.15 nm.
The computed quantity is 20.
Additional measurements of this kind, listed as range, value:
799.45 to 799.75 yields 19.6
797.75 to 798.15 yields 19.8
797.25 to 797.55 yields 20.1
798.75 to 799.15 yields 19.2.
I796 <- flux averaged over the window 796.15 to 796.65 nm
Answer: 19.2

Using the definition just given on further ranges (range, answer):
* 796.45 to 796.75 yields 19.3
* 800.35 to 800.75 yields 18.6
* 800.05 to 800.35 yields 19.2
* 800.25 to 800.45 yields 18.9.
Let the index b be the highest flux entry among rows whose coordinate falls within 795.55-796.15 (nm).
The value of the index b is 19.7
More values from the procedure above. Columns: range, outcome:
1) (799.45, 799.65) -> 19.6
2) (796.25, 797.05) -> 20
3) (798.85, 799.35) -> 19.3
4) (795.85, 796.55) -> 19.4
